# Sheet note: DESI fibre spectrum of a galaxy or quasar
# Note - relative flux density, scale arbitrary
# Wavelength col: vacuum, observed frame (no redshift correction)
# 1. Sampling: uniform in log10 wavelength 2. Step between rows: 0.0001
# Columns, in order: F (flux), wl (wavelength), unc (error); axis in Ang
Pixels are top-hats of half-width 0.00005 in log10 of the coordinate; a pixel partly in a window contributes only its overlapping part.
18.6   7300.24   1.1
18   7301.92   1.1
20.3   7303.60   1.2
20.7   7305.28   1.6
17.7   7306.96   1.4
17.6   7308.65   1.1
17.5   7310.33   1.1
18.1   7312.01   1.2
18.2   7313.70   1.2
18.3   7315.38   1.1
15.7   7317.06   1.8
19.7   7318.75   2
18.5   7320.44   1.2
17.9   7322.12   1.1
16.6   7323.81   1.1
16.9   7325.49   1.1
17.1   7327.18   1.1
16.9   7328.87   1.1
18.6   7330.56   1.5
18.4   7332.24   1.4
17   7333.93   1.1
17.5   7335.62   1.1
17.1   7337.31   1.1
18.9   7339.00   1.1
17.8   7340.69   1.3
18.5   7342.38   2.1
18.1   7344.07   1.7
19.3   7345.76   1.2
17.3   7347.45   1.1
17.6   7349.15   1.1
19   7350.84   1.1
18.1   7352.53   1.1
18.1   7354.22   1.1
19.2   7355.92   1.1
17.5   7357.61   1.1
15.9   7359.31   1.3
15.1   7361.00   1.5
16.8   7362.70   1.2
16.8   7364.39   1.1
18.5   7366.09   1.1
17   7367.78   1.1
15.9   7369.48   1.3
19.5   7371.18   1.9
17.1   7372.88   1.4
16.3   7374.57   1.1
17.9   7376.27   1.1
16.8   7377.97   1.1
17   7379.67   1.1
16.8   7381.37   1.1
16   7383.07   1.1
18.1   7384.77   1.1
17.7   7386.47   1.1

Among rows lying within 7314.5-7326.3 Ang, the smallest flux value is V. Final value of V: 15.7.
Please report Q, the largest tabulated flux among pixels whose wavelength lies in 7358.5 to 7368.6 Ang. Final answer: 18.5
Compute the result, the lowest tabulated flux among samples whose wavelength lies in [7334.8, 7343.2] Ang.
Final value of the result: 17.1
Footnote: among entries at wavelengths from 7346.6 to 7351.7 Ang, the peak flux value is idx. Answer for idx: 19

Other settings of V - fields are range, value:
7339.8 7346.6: 17.8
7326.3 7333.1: 16.9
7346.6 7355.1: 17.3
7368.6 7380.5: 15.9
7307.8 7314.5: 17.5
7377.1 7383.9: 16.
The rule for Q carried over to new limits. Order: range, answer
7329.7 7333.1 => 18.6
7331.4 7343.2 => 18.9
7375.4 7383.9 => 17.9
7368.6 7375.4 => 19.5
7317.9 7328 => 19.7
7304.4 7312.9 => 20.7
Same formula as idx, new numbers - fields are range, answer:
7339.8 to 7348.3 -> 19.3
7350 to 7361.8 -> 19.2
